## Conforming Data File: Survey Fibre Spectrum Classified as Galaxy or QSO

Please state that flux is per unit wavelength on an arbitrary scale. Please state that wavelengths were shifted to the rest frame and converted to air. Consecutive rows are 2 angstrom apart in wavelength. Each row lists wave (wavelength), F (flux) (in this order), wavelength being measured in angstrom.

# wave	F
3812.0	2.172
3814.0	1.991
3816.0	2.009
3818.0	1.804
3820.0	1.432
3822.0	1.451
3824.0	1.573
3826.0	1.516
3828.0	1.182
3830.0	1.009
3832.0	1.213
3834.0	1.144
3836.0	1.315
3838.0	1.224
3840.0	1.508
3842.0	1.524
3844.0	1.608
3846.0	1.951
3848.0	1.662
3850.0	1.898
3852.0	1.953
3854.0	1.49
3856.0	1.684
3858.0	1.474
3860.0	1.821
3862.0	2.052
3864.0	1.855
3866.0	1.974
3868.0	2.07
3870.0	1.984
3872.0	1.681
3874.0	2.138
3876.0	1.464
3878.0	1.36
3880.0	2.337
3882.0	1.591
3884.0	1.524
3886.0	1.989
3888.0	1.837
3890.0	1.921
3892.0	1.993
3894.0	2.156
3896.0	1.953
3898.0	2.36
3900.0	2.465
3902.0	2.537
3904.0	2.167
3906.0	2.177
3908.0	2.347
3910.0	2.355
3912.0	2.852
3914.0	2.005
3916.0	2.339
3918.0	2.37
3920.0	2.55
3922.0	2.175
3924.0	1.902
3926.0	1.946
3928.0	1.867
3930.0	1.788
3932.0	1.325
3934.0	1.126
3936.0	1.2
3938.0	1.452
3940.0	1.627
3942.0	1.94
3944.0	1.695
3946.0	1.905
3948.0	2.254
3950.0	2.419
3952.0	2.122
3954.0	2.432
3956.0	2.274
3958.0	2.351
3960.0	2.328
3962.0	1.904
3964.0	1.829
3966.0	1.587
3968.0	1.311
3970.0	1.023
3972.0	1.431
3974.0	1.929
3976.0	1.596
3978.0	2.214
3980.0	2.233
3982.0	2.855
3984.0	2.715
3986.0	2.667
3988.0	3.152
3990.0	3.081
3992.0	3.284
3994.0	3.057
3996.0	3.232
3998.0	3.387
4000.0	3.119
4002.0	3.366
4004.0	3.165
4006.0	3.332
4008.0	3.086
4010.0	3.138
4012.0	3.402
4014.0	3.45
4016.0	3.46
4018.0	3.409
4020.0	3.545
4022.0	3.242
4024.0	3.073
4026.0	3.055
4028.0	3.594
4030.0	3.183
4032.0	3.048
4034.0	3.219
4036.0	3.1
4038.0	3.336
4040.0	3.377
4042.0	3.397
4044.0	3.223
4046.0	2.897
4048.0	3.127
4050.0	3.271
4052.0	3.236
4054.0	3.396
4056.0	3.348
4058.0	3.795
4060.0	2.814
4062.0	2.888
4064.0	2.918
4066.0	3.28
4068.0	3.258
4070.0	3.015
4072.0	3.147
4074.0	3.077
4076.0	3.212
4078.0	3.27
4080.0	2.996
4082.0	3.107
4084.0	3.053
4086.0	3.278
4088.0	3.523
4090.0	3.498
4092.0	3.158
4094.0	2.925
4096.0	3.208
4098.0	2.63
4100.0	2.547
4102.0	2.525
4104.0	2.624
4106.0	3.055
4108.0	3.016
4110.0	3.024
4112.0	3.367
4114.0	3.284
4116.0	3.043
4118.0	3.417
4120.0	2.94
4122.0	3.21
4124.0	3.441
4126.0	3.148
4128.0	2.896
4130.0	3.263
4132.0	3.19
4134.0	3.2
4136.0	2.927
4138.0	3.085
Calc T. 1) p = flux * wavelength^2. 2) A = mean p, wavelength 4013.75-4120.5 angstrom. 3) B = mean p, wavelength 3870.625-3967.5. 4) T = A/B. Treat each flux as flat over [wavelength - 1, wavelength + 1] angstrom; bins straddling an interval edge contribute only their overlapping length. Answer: 1.71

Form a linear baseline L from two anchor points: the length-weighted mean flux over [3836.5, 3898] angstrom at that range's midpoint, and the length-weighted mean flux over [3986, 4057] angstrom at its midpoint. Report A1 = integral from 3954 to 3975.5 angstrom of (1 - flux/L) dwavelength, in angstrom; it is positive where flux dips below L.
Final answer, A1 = 7.0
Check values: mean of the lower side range 1.79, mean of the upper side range 3.24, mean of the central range 1.82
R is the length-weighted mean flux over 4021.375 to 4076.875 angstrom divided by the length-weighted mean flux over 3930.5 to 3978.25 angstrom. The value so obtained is 1.8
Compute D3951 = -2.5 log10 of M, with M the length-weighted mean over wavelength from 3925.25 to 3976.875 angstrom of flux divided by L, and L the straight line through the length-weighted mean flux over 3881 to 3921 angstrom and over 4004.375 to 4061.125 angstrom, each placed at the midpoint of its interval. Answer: 0.40 mag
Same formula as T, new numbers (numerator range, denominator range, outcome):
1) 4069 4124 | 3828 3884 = 2.10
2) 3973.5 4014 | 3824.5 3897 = 1.85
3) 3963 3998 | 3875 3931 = 1.17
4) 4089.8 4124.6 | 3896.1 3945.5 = 1.65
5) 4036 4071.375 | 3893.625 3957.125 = 1.66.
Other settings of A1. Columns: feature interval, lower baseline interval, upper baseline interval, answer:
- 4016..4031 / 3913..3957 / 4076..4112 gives -4.5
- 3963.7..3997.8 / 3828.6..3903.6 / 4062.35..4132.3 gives 1.5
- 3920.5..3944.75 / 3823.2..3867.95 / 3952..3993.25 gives 3.9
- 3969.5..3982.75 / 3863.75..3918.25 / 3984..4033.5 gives 4.5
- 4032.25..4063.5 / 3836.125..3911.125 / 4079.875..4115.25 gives -4.8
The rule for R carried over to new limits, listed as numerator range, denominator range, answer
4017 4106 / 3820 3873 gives 1.97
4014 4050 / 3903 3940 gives 1.64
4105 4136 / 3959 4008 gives 1.26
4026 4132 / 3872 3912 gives 1.54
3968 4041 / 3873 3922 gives 1.39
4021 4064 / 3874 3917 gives 1.54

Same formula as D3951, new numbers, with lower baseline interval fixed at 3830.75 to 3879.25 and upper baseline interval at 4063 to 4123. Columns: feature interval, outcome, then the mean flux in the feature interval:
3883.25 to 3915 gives -0.12 mag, 2.17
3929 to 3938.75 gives 0.48 mag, 1.38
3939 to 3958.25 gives 0.07 mag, 2.09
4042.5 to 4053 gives -0.13 mag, 3.16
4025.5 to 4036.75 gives -0.18 mag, 3.21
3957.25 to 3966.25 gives 0.14 mag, 2.02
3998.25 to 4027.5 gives -0.25 mag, 3.28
